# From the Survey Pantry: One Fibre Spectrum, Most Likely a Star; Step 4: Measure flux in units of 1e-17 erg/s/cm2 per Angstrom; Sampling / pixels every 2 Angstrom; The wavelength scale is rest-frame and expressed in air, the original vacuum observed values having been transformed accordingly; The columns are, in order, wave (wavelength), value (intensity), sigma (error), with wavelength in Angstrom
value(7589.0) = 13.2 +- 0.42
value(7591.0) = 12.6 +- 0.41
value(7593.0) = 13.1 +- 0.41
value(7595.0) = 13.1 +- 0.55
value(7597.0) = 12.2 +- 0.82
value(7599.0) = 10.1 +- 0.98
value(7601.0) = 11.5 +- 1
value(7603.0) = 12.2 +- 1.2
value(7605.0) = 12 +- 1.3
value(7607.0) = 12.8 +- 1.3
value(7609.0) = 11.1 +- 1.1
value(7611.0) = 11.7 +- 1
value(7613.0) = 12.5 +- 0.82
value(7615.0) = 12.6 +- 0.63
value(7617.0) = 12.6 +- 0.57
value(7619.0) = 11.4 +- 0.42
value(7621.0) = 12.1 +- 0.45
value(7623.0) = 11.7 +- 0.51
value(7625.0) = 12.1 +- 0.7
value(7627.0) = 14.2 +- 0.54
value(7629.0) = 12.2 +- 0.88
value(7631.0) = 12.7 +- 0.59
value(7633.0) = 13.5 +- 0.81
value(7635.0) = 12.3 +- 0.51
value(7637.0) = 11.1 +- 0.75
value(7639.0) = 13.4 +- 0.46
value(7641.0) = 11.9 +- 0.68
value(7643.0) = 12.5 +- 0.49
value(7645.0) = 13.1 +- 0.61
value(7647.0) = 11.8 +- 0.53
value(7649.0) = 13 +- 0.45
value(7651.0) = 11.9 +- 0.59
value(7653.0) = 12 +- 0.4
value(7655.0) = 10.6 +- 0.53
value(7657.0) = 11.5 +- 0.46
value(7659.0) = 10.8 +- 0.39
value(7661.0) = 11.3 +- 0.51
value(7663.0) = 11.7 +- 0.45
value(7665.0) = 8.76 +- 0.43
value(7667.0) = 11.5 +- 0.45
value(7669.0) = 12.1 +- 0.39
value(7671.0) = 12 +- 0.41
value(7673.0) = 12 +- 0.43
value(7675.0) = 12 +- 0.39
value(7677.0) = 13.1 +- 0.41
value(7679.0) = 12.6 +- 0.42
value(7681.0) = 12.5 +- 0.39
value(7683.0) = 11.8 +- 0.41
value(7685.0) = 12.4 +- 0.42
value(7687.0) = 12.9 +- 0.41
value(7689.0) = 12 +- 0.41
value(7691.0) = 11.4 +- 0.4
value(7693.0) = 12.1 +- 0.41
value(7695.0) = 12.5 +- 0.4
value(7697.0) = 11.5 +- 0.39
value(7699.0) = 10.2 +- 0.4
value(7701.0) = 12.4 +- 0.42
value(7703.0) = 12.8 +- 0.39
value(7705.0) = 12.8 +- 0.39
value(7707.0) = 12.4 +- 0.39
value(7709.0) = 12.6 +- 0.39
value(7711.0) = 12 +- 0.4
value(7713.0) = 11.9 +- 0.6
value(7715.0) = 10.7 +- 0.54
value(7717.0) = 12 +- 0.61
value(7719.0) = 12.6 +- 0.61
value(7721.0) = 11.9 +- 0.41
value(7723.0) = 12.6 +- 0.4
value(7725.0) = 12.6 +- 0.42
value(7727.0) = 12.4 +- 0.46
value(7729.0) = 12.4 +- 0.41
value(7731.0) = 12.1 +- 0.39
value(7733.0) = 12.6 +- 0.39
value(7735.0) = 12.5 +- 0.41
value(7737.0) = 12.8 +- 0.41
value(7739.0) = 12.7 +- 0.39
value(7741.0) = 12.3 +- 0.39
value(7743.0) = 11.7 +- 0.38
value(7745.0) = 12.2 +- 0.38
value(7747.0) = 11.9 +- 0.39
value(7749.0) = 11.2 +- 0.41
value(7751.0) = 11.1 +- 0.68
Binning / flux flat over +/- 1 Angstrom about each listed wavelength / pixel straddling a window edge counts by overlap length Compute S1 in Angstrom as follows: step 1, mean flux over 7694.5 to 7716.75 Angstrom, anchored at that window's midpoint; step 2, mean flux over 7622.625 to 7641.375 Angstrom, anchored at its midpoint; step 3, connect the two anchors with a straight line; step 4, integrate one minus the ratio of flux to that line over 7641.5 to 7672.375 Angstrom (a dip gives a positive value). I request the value 1.79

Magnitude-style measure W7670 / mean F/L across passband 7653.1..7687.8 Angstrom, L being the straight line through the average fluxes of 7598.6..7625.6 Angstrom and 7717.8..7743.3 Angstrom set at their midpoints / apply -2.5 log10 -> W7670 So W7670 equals 0.039 mag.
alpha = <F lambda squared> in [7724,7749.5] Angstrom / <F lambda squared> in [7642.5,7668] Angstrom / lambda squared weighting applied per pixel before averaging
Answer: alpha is 1.09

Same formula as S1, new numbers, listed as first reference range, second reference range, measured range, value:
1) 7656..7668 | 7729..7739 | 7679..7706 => -1.22 Angstrom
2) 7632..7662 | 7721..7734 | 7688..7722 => 0.88 Angstrom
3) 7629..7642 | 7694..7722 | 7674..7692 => -0.19 Angstrom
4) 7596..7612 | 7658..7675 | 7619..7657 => -2.65 Angstrom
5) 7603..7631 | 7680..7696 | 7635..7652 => -0.15 Angstrom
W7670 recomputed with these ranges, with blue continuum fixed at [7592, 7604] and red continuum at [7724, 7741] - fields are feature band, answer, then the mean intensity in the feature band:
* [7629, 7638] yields -0.02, 12.4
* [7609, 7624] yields 0.01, 12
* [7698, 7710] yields 0.02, 12.2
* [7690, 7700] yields 0.08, 11.5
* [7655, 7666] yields 0.14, 10.8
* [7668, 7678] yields 0.00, 12.2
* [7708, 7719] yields 0.05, 11.9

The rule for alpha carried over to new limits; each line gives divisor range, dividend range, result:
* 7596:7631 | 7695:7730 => 1.03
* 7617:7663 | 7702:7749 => 1.03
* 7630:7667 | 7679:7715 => 1.03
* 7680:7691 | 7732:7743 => 1.04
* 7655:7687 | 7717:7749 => 1.07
